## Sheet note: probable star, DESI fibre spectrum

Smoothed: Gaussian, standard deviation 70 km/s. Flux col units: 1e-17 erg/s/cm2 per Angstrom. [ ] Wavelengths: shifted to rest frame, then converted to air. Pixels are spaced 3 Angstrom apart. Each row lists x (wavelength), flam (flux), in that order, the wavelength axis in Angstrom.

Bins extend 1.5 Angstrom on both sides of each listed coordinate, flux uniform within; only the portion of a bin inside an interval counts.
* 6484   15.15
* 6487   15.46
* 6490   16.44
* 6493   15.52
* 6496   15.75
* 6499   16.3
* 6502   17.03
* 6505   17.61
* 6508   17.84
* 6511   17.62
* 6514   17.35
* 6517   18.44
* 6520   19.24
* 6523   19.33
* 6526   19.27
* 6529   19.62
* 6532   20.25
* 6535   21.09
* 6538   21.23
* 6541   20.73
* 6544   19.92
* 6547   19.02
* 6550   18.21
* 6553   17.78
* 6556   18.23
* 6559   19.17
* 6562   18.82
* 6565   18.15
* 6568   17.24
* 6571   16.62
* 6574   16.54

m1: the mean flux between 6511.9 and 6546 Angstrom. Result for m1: 19.6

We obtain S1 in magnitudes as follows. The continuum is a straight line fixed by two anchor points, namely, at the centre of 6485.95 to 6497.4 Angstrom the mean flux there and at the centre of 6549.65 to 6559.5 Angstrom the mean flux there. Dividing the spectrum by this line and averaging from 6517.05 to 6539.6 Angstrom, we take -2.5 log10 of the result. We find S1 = -0.16 mag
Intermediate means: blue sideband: 15.8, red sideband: 18.3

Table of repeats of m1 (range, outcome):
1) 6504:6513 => 17.7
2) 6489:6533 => 17.8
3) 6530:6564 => 19.5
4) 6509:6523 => 18.3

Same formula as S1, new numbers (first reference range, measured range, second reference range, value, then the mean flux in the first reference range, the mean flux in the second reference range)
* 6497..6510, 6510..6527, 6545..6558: -0.060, 17.2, 18.4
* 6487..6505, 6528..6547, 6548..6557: -0.158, 16.3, 18.1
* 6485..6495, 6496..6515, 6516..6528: 0.014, 15.8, 19.1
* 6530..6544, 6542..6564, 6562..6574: 0.013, 20.7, 17.4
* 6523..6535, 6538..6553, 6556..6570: -0.022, 19.8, 18.3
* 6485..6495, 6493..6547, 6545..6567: -0.099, 15.8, 18.5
